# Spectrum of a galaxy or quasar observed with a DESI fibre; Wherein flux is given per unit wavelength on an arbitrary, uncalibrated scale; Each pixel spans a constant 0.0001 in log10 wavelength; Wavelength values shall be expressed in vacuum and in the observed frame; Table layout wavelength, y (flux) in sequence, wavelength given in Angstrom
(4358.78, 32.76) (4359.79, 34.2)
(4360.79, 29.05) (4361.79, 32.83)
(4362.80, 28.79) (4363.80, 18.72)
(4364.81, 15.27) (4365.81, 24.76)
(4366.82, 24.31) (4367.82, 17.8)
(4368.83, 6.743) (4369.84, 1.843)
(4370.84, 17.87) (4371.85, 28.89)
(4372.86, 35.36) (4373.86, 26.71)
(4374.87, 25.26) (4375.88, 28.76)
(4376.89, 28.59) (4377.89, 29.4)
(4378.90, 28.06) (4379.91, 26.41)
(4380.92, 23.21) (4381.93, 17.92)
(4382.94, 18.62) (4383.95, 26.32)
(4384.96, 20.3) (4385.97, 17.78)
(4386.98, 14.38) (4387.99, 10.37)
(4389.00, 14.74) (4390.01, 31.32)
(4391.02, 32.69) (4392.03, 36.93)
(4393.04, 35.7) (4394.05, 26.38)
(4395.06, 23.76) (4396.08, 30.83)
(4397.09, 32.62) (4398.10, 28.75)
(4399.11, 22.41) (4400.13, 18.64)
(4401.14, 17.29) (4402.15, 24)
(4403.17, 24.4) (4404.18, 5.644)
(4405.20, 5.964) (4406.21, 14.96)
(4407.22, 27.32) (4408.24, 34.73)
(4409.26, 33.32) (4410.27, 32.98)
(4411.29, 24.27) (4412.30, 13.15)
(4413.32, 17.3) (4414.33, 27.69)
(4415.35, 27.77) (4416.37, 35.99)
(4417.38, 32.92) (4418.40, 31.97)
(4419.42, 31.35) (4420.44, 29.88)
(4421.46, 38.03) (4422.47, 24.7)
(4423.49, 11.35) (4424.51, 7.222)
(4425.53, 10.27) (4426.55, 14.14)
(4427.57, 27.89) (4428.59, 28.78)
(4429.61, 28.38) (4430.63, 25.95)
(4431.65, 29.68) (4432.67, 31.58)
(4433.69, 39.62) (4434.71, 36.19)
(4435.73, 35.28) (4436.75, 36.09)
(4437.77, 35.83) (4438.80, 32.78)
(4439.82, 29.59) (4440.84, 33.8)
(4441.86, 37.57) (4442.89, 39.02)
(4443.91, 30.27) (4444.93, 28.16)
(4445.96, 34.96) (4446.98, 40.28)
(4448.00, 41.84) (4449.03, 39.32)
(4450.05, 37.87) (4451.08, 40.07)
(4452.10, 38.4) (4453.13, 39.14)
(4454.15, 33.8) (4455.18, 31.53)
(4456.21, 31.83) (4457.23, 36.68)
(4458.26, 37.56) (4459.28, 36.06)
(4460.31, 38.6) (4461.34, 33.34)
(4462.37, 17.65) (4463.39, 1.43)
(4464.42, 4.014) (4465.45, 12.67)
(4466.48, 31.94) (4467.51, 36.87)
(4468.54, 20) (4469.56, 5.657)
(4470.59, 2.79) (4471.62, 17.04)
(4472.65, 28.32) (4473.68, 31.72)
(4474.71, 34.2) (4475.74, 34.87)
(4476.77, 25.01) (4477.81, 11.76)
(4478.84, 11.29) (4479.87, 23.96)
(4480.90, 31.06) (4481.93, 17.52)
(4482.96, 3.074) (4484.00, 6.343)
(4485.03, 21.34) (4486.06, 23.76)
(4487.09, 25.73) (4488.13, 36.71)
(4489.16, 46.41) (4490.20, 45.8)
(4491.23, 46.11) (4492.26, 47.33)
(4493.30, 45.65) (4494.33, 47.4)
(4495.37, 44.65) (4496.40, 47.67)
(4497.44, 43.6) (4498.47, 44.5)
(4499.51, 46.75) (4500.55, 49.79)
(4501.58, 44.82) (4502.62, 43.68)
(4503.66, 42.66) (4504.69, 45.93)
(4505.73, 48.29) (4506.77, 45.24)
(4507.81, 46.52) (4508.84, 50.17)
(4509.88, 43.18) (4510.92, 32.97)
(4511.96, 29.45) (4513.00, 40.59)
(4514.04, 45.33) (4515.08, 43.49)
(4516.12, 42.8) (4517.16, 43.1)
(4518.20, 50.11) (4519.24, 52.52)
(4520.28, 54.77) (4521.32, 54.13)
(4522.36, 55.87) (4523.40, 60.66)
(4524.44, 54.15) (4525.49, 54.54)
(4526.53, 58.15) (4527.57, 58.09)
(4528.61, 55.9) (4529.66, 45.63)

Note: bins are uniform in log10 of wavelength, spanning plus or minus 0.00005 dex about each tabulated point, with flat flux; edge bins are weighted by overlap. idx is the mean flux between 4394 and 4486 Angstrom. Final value 26.5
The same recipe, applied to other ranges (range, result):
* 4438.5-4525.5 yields 35.5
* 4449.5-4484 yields 25.1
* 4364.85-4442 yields 25.2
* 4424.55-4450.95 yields 31.9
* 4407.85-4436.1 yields 27.2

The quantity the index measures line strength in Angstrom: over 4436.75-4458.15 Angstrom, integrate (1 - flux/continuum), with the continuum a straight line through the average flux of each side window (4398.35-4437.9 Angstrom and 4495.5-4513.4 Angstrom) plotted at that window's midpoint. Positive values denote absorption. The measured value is -2.7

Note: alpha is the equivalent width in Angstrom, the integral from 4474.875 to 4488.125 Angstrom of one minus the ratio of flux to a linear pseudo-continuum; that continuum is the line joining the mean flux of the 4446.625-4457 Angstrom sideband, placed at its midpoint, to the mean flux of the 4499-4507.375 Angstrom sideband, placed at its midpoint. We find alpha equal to 6.76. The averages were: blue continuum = 37.3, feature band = 20.7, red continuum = 45.9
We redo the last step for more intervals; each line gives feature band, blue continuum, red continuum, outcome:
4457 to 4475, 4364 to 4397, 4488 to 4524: 7.1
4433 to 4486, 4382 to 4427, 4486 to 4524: 9.5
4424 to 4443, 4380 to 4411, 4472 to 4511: -0.4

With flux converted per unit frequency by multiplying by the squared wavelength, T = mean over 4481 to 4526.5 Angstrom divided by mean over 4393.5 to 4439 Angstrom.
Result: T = 1.70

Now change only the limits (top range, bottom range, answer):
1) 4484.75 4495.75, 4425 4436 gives 1.46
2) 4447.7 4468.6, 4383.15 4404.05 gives 1.31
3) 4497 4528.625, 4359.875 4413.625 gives 2.16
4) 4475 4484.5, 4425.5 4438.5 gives 0.64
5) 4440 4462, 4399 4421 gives 1.51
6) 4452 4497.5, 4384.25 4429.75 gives 1.22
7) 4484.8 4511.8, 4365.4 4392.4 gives 1.98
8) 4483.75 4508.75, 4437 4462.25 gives 1.20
